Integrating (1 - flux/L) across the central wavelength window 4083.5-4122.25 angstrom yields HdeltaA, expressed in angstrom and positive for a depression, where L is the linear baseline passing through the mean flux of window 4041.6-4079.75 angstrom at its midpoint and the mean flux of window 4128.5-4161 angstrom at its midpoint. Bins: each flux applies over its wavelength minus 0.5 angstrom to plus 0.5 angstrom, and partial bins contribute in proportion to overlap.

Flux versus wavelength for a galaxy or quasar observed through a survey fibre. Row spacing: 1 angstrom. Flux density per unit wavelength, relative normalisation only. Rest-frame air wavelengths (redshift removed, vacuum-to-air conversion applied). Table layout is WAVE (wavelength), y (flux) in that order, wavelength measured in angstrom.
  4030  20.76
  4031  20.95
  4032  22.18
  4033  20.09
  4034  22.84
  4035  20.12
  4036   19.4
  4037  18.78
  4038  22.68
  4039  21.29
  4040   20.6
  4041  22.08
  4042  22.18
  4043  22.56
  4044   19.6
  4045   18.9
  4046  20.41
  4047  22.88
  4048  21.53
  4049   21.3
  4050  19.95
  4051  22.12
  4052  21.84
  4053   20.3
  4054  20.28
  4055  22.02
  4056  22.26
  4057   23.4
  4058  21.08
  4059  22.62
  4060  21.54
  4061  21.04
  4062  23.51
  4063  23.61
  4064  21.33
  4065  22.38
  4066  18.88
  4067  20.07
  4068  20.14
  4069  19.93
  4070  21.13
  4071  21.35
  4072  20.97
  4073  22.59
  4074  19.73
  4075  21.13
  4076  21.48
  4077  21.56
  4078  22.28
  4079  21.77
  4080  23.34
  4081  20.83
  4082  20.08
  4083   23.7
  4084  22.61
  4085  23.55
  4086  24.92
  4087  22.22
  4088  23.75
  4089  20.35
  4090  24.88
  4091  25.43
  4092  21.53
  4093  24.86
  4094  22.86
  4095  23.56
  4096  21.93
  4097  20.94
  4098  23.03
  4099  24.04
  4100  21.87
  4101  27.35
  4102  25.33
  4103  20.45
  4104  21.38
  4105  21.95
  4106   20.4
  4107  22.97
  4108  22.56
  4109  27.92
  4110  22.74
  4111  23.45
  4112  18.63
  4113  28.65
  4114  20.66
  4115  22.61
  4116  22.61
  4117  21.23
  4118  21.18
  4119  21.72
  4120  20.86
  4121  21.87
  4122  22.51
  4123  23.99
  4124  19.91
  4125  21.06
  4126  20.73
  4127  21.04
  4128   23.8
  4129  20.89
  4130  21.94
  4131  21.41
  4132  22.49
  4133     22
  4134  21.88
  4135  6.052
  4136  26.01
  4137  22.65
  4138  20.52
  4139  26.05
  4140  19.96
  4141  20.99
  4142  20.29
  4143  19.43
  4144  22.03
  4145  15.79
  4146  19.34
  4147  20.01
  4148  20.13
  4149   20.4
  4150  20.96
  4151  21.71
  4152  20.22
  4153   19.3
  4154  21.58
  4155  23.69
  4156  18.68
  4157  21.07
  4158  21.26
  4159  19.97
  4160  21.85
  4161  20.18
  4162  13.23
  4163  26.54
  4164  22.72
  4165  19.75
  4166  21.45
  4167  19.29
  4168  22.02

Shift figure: -3.42 angstrom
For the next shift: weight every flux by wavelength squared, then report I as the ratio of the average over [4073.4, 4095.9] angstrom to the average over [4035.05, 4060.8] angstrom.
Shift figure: 1.1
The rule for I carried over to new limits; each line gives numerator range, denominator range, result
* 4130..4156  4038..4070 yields 1.01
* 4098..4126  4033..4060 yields 1.10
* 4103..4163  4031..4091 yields 1.02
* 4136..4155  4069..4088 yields 0.98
